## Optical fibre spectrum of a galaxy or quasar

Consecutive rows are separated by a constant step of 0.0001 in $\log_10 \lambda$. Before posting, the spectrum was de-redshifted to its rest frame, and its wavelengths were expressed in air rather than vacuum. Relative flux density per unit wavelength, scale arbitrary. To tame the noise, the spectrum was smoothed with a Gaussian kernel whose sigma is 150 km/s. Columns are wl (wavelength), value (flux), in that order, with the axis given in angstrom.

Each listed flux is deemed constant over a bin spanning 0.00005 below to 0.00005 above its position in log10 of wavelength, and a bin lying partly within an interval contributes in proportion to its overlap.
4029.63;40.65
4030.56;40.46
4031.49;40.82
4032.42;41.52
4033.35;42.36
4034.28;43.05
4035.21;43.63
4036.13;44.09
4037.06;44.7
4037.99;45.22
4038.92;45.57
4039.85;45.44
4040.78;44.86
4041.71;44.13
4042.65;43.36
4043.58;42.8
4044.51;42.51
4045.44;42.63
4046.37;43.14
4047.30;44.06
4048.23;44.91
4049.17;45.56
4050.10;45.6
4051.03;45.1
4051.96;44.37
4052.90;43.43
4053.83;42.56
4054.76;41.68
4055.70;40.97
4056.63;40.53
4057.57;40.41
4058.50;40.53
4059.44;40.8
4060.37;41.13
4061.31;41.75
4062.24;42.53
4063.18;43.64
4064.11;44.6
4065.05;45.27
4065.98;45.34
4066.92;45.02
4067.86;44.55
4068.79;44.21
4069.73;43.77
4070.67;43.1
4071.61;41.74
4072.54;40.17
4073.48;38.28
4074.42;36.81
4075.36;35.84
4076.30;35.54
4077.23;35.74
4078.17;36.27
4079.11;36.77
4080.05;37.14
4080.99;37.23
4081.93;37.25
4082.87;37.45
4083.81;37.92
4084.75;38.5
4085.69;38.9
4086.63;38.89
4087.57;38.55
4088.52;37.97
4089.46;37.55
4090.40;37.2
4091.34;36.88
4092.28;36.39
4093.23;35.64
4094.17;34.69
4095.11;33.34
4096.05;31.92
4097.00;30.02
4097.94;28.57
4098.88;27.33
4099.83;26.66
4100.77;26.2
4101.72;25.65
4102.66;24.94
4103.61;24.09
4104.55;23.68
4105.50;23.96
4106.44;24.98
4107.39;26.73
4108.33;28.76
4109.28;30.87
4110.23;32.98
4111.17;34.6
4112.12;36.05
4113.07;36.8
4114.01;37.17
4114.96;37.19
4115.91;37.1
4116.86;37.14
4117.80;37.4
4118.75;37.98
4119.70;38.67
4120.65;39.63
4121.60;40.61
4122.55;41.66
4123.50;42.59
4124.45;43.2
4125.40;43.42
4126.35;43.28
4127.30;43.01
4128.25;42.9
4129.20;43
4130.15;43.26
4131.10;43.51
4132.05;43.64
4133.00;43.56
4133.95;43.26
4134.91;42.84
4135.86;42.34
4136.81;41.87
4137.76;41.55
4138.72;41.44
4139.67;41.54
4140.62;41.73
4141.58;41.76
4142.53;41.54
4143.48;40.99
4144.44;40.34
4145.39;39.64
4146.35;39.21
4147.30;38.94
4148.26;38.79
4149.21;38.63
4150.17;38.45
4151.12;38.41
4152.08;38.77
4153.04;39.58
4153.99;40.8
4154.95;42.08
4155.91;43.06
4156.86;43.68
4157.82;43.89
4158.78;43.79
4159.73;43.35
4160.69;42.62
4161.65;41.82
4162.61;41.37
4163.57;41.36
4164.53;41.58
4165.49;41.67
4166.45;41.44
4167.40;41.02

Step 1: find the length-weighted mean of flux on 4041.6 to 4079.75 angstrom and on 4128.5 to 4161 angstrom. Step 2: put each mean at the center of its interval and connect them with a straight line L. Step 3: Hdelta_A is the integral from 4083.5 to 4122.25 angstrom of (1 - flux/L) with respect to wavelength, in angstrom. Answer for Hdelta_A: 7.7 angstrom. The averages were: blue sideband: 41.9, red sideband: 41.5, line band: 33.4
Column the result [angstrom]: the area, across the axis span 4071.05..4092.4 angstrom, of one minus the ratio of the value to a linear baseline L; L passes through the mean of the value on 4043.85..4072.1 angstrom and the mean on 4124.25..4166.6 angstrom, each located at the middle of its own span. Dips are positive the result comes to 2.6 angstrom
